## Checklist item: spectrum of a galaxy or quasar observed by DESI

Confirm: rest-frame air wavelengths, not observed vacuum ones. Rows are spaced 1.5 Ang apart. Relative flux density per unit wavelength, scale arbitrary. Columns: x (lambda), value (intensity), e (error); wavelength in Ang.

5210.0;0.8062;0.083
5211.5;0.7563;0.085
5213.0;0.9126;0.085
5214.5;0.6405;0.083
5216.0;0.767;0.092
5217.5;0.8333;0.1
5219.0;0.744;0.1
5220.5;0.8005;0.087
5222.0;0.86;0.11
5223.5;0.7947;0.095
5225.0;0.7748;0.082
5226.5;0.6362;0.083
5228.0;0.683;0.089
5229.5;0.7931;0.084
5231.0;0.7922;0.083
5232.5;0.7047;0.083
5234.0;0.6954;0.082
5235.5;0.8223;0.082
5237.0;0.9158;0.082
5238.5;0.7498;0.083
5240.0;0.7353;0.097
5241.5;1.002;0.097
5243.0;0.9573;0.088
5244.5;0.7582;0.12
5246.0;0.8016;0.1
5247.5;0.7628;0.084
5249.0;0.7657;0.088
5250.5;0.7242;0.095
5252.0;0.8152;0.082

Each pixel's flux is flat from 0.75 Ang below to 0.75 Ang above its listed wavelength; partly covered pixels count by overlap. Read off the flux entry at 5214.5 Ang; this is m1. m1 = 0.6405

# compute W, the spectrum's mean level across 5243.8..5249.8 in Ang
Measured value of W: 0.772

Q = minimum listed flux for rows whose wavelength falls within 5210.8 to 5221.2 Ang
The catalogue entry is 0.6405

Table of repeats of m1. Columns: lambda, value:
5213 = 0.9126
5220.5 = 0.8005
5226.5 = 0.6362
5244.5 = 0.7582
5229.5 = 0.7931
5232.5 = 0.7047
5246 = 0.8016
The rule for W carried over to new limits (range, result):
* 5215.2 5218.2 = 0.797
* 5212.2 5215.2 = 0.778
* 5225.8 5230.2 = 0.704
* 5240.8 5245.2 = 0.906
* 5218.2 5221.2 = 0.773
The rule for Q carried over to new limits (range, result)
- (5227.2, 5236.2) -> 0.683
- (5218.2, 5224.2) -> 0.744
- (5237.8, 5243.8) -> 0.7353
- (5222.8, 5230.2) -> 0.6362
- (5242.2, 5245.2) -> 0.7582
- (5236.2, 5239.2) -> 0.7498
